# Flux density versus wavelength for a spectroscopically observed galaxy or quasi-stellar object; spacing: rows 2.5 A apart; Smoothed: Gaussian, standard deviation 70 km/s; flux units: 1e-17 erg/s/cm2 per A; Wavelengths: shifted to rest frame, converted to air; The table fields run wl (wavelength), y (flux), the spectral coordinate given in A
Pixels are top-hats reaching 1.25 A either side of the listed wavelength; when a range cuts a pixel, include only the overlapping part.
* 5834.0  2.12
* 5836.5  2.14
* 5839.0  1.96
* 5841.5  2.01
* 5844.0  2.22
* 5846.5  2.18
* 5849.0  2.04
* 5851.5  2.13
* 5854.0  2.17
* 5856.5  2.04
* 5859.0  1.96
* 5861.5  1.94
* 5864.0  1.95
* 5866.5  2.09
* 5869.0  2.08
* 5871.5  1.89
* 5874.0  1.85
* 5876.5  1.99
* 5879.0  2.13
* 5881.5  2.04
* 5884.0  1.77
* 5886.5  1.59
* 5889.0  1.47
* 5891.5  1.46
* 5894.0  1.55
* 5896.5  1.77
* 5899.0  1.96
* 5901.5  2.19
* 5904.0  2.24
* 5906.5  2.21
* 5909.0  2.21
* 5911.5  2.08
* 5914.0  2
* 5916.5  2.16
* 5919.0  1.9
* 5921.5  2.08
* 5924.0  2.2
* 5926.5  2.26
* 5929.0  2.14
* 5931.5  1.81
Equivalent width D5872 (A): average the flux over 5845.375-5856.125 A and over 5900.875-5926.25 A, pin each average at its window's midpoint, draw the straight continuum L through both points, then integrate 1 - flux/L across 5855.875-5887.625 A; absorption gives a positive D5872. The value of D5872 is 2.7 A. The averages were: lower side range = 2.12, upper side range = 2.13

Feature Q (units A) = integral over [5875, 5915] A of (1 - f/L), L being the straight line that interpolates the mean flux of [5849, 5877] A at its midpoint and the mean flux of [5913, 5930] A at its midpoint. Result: 2.88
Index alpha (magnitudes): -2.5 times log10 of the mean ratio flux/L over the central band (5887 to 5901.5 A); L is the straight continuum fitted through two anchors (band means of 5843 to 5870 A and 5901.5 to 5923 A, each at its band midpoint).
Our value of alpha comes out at 0.24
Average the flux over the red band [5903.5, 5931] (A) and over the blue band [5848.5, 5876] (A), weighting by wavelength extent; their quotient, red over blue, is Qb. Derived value 1.1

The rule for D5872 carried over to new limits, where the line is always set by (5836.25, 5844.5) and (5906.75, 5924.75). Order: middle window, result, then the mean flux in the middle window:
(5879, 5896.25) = 3.3 A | 1.69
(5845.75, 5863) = 0.1 A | 2.06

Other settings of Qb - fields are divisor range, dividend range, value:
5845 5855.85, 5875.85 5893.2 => 0.83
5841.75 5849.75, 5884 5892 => 0.73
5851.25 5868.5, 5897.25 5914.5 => 1.04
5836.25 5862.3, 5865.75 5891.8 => 0.90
